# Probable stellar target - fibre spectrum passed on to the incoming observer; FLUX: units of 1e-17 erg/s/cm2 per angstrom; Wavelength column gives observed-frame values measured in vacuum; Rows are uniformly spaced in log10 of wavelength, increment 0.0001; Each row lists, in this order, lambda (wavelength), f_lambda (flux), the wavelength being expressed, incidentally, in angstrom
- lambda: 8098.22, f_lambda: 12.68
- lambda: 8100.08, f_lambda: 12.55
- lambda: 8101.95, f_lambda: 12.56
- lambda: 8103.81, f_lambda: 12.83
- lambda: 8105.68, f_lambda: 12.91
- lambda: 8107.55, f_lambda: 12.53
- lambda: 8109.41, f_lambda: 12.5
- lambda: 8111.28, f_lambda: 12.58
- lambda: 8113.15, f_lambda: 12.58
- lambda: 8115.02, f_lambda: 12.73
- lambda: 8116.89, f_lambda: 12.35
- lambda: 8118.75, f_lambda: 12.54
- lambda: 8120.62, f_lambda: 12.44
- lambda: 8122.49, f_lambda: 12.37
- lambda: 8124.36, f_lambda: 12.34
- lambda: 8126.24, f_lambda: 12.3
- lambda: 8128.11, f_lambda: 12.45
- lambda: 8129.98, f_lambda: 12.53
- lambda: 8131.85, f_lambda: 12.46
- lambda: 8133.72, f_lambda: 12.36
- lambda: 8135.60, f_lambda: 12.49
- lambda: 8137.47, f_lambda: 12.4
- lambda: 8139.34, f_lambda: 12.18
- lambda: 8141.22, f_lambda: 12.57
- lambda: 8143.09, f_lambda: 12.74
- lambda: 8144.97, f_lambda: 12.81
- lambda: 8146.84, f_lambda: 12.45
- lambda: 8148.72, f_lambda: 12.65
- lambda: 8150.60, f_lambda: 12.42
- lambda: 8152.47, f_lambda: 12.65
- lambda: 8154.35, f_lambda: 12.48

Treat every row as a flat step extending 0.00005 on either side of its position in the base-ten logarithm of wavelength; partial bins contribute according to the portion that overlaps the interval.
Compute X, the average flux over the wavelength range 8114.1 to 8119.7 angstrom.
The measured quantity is 12.6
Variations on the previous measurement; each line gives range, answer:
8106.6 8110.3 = 12.5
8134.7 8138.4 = 12.5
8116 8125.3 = 12.4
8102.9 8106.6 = 12.9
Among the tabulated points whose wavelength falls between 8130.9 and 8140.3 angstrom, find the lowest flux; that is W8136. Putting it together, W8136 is 12.18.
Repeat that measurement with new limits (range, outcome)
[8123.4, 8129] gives 12.3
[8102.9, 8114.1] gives 12.5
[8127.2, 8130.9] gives 12.45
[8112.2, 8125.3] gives 12.34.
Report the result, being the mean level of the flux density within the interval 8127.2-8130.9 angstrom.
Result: 12.5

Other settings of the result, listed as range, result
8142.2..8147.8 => 12.7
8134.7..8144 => 12.5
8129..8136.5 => 12.5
